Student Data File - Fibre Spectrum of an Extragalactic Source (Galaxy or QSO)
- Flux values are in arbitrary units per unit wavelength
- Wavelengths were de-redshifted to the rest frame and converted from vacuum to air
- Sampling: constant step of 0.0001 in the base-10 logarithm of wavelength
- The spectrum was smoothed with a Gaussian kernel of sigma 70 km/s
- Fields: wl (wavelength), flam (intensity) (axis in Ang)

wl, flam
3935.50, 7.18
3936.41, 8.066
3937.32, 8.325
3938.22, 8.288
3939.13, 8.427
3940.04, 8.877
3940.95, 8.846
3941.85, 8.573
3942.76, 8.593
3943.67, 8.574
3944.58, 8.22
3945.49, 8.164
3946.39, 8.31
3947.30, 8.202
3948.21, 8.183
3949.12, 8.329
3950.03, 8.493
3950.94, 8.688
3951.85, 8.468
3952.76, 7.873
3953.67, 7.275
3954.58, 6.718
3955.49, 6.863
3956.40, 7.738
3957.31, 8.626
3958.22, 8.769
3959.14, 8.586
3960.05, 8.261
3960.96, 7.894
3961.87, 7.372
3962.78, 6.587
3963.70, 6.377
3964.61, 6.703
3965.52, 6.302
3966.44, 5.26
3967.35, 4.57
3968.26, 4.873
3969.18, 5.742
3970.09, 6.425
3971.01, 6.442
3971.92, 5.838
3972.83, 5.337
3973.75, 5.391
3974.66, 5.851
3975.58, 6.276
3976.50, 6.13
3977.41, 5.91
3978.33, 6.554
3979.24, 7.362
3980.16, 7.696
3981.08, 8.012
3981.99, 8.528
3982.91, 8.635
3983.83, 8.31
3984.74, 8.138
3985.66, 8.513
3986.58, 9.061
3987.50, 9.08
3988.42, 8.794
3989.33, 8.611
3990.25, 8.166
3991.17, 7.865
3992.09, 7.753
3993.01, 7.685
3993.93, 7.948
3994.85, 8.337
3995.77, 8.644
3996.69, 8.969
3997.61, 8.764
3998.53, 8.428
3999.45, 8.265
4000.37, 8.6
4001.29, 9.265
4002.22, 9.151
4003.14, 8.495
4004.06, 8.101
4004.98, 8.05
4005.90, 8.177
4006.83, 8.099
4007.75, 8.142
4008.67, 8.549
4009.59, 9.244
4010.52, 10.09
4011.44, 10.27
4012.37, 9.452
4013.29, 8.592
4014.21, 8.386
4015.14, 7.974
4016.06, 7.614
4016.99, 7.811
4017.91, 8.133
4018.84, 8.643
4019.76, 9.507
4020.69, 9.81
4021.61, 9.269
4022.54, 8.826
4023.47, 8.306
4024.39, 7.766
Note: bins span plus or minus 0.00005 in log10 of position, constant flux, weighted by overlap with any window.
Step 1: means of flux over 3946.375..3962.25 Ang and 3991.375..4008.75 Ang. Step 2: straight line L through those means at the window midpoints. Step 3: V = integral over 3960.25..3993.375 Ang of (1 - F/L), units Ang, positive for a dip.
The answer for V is 4.61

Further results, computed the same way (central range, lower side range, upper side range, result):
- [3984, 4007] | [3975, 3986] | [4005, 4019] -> -1.27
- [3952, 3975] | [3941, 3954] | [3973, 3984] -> 2.75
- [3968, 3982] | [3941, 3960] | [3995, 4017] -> 3.40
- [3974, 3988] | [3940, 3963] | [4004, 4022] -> 1.39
